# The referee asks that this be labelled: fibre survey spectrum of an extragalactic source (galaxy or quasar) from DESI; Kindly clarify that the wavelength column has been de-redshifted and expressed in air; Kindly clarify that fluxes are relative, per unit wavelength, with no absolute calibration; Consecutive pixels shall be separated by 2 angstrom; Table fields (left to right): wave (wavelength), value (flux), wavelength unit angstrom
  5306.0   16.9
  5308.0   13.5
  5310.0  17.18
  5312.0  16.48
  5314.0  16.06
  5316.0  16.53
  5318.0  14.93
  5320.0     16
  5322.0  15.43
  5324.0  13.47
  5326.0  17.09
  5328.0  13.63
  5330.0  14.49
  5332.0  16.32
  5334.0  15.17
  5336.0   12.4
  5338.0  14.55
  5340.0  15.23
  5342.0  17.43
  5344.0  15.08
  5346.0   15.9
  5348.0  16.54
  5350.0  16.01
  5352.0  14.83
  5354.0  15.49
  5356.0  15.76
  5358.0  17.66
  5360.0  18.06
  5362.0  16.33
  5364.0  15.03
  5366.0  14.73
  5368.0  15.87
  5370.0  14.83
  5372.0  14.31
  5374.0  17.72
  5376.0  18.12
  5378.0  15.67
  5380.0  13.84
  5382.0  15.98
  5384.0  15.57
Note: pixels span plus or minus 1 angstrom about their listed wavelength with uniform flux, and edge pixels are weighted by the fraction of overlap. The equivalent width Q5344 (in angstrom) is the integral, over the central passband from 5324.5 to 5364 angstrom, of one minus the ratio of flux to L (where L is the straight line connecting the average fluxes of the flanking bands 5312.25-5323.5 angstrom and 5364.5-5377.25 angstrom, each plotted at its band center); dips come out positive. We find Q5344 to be 0.4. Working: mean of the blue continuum 15.7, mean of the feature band 15.6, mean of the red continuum 15.9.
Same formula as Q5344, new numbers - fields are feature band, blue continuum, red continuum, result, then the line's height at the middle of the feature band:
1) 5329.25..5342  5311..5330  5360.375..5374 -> 0.5 angstrom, 15.5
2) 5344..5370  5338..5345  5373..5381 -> 0.1 angstrom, 16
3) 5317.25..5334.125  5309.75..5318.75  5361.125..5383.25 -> 1.0 angstrom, 16.1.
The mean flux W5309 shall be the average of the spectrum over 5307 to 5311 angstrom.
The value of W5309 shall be 15.3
